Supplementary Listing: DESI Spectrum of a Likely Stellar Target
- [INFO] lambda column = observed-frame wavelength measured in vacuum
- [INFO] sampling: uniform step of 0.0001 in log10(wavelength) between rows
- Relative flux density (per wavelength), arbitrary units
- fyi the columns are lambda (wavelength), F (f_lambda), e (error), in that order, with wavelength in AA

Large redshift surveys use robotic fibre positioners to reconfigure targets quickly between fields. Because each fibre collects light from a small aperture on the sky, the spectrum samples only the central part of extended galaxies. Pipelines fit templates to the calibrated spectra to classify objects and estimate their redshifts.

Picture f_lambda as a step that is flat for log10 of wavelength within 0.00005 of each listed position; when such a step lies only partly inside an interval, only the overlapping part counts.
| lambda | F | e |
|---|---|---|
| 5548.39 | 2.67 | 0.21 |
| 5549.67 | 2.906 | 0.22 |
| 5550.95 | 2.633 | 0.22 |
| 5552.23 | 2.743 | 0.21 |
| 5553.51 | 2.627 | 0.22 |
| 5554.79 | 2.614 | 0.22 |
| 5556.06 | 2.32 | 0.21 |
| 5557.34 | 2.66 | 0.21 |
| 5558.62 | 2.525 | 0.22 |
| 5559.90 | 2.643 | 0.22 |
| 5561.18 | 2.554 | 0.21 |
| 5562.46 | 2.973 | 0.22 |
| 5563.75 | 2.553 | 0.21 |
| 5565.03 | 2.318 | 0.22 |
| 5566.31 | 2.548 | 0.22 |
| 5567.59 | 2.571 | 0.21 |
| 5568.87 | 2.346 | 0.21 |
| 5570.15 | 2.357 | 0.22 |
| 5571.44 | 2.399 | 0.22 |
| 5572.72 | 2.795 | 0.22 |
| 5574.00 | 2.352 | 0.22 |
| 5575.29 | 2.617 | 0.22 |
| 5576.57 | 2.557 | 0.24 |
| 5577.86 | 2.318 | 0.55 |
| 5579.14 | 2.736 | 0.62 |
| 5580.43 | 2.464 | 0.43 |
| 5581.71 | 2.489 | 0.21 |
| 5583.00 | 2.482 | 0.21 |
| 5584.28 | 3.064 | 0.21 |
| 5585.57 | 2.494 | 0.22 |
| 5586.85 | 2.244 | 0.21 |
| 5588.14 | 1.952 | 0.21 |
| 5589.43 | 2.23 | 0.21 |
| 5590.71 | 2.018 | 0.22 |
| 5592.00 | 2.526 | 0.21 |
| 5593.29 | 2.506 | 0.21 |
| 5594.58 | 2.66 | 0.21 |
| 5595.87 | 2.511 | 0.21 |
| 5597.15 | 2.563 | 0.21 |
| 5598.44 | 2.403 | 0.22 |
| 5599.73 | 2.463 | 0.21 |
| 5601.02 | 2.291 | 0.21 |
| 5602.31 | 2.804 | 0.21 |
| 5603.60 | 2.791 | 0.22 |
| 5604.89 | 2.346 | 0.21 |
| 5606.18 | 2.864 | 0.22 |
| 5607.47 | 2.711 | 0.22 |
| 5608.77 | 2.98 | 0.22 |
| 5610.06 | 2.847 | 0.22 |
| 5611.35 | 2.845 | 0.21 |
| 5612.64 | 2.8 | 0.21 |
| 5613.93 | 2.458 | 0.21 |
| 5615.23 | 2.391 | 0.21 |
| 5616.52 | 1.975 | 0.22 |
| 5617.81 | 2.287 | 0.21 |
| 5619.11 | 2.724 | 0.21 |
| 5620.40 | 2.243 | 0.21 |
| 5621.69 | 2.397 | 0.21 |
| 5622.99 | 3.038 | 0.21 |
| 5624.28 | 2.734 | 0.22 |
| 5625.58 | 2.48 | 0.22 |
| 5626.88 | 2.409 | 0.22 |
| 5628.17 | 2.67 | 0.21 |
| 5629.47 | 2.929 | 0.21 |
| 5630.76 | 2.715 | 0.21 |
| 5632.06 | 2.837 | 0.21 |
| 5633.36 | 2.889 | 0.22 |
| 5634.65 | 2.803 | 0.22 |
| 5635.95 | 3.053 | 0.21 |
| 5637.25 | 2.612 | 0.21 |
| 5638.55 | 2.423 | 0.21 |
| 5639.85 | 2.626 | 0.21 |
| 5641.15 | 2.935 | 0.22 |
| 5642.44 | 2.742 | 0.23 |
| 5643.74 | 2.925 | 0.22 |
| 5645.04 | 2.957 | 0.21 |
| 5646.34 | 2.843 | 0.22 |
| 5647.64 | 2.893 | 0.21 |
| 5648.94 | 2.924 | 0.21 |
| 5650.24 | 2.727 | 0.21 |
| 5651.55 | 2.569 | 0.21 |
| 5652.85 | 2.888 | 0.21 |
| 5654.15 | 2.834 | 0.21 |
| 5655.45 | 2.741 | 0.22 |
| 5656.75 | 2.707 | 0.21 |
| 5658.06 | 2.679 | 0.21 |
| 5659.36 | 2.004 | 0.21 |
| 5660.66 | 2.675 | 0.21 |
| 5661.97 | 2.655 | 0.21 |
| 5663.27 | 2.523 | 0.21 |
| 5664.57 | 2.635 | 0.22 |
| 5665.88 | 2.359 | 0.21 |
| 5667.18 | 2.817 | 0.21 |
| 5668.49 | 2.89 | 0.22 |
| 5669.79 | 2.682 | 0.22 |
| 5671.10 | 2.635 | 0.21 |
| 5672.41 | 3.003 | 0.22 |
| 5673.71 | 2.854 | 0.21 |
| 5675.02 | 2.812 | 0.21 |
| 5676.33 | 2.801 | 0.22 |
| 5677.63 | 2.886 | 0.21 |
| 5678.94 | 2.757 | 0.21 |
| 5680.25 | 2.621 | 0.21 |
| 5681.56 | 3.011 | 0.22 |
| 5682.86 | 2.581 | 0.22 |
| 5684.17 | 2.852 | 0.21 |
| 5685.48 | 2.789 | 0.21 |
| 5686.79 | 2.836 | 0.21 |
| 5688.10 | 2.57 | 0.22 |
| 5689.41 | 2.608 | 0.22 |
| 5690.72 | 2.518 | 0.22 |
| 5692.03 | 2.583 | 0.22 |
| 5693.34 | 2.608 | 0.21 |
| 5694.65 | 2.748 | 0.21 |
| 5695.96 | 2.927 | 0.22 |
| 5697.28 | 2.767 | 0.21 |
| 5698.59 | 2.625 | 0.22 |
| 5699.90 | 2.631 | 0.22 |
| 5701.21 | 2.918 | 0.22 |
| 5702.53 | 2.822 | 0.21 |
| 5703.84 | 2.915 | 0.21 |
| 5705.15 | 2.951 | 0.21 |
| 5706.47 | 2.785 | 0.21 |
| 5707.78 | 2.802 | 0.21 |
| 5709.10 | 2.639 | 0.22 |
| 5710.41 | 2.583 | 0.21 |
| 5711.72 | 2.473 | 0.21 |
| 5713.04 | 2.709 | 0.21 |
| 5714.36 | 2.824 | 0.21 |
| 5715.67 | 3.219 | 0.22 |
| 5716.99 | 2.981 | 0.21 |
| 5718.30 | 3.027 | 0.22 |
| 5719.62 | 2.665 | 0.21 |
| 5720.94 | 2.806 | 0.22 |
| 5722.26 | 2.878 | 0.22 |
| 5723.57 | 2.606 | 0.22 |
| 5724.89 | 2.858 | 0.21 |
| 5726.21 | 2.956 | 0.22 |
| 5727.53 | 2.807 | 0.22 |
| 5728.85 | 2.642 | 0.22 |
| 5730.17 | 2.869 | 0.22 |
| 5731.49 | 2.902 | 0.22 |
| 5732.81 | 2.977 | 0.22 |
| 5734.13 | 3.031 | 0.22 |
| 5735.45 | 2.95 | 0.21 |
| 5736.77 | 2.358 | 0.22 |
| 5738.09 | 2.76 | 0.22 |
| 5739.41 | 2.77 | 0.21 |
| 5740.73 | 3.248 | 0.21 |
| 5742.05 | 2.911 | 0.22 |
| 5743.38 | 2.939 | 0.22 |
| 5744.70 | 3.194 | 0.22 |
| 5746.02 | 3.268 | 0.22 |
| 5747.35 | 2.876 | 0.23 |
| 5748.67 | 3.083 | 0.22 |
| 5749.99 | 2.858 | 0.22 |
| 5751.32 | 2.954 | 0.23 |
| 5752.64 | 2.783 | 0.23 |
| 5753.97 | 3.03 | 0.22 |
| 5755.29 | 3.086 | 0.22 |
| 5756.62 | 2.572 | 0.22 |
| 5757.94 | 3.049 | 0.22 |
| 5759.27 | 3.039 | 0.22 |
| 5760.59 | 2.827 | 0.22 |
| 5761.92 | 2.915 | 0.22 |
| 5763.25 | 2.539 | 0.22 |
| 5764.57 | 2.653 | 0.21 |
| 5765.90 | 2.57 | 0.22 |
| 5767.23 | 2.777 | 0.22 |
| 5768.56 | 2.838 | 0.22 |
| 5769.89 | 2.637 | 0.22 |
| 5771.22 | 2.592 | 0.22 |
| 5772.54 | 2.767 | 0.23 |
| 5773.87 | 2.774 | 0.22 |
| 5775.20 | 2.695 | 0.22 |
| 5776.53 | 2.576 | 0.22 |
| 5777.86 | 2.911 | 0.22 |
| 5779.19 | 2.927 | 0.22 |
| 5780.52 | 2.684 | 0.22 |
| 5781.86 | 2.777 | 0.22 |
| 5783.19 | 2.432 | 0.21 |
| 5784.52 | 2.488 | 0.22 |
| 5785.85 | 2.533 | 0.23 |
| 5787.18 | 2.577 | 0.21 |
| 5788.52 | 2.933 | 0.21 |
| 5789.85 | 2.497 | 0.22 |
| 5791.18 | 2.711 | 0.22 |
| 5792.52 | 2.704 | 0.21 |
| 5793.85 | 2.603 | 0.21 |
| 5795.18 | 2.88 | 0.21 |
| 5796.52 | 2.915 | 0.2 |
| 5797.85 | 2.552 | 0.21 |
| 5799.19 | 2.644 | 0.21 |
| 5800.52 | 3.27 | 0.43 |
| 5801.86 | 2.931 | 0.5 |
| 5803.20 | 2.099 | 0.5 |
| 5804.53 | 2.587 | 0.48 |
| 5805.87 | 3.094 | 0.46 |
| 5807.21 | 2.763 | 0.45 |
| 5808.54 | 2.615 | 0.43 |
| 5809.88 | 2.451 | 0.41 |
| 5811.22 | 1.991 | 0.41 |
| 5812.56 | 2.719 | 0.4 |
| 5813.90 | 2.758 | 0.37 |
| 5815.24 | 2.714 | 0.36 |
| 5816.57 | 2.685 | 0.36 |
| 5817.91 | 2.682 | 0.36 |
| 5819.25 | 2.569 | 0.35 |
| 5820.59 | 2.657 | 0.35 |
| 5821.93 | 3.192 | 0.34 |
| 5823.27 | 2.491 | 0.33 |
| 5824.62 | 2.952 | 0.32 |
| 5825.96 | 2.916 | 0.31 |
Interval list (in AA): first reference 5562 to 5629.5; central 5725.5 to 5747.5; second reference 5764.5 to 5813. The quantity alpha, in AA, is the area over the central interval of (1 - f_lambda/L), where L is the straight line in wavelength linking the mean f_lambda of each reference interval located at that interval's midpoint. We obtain -2.2 AA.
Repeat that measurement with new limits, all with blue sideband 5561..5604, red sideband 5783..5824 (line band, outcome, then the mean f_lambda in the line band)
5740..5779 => -3.32 AA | 2.86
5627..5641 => -1.17 AA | 2.75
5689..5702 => -0.55 AA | 2.7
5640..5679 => -2.84 AA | 2.74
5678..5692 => -0.73 AA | 2.71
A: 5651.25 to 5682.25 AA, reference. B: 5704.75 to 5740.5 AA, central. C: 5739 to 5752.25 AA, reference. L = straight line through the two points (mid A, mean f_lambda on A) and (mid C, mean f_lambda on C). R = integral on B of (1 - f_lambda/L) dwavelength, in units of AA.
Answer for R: 1.35 AA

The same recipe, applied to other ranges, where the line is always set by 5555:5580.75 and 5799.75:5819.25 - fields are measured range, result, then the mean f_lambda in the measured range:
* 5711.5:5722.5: -1.01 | 2.85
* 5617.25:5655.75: -2.38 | 2.73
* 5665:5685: -1.37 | 2.77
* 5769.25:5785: -0.26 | 2.69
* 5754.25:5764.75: -0.85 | 2.85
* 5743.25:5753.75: -1.46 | 3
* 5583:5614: -0.10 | 2.56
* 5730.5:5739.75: -0.71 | 2.83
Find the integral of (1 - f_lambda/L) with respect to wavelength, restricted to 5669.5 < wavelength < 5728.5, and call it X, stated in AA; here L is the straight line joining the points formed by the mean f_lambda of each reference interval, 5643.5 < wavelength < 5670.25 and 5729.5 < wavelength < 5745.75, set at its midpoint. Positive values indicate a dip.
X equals 0.9 AA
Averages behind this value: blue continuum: 2.71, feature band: 2.78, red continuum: 2.92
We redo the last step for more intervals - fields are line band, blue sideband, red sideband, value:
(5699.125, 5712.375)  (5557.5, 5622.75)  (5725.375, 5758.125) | 0.33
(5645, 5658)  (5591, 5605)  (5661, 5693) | -0.68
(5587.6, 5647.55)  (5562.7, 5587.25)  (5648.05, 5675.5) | -0.21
